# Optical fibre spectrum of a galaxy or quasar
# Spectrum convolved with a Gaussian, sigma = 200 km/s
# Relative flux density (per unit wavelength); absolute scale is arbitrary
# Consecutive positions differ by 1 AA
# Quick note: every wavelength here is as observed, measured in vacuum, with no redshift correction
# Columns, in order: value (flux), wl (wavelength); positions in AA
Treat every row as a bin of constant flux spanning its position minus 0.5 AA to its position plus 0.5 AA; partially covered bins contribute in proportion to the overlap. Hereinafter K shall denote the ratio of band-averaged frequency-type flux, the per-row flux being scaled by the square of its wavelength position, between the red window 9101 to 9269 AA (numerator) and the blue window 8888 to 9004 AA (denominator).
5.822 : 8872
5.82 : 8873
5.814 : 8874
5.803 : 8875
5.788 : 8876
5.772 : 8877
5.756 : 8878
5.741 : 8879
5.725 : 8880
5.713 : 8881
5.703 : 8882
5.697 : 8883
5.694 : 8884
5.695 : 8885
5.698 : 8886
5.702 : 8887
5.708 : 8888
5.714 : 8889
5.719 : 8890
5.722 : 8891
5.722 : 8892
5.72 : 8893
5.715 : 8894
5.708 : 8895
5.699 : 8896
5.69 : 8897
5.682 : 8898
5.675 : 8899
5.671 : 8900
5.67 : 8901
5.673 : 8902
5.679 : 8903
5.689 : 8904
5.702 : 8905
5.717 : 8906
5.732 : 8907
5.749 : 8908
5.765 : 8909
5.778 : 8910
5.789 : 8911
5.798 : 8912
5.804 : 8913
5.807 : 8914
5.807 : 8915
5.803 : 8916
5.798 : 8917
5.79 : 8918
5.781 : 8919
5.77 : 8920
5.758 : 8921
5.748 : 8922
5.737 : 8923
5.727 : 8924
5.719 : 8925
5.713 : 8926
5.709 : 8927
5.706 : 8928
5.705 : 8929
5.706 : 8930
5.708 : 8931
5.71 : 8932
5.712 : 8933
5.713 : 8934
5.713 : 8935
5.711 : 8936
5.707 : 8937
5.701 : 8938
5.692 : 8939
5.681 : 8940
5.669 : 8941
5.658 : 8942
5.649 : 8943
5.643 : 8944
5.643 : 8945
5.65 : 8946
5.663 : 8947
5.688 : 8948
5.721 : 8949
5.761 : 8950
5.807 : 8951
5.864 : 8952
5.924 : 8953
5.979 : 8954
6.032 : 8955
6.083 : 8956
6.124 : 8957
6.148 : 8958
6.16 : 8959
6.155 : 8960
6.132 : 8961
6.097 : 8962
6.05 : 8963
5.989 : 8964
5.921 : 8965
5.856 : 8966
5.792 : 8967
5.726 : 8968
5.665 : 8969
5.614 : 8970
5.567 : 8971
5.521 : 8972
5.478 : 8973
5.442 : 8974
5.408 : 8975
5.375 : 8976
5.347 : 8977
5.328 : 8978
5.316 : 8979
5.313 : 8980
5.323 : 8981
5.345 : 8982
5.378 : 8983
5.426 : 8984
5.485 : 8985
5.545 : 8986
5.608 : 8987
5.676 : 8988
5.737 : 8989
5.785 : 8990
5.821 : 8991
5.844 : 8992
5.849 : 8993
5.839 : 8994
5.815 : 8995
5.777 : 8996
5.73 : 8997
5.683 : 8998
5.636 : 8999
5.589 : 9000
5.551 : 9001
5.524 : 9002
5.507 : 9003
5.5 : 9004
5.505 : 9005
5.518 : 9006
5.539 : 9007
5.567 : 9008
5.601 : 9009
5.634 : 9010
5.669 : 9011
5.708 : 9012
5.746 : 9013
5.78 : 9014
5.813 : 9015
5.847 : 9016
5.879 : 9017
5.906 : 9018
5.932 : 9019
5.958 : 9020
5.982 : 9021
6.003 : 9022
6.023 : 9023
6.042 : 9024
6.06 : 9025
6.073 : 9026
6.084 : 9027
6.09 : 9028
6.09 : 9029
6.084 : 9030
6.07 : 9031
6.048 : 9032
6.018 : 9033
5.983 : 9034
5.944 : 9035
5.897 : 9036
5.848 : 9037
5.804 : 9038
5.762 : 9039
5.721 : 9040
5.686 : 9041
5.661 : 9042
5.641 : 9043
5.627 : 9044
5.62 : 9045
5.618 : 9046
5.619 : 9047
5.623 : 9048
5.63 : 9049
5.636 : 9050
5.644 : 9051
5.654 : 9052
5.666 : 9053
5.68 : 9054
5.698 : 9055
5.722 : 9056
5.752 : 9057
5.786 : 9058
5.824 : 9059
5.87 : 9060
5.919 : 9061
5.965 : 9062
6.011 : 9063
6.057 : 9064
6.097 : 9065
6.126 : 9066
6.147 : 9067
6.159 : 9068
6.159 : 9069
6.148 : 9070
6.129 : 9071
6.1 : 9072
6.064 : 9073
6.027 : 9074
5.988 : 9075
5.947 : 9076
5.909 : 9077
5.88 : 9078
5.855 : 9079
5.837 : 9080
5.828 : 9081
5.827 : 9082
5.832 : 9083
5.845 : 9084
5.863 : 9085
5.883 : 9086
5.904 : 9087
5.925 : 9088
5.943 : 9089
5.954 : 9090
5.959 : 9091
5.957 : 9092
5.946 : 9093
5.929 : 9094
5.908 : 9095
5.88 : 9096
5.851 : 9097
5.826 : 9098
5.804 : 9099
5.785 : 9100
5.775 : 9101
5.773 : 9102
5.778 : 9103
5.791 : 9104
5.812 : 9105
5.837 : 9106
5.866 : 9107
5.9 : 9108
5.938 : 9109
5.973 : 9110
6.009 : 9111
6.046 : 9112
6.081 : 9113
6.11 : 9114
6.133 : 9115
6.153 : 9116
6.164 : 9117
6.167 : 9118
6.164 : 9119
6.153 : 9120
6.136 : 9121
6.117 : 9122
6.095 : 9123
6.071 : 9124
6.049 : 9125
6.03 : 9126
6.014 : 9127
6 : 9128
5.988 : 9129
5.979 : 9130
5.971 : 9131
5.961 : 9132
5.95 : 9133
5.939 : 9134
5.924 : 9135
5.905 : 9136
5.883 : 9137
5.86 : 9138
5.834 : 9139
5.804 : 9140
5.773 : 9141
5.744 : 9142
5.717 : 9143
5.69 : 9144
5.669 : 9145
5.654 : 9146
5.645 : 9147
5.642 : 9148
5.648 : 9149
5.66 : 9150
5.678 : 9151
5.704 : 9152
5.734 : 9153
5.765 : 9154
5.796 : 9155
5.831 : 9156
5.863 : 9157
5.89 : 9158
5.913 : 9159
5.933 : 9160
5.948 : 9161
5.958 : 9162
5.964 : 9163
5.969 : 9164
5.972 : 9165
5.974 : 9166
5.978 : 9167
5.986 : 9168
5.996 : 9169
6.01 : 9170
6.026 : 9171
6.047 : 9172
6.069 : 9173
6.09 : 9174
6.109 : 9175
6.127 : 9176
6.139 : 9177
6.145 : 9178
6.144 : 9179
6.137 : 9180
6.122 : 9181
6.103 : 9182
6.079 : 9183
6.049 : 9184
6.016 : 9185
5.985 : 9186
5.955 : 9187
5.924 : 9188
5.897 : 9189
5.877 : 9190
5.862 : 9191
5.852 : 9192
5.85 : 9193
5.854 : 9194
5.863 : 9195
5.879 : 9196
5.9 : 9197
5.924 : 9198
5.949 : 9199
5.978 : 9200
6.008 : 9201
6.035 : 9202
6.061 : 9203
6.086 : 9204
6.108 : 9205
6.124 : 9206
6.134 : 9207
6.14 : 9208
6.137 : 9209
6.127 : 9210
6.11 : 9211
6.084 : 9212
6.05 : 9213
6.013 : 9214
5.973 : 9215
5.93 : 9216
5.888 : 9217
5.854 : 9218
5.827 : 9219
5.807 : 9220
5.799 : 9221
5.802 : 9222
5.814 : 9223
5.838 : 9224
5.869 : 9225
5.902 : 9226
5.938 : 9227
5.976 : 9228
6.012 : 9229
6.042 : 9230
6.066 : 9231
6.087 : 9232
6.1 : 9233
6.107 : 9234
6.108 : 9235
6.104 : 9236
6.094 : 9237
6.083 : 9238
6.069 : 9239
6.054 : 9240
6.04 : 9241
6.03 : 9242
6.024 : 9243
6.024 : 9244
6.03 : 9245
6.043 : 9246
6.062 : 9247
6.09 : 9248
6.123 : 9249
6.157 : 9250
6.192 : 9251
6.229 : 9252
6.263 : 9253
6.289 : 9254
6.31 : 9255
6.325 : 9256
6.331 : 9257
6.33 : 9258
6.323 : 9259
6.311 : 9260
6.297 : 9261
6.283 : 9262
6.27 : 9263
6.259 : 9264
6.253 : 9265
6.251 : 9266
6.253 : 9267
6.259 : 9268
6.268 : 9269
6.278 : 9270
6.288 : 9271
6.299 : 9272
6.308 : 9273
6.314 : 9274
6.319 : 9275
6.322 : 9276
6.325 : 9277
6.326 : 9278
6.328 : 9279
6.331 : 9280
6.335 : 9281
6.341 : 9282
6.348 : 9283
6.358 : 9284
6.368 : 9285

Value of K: 1.1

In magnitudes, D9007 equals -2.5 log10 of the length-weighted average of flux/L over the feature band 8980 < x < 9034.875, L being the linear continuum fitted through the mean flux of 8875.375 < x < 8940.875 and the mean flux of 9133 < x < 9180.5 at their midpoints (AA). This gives 0.01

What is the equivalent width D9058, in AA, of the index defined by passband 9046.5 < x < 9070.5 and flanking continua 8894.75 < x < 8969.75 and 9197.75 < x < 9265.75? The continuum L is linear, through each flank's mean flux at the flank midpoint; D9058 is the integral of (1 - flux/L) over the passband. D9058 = 0.2 AA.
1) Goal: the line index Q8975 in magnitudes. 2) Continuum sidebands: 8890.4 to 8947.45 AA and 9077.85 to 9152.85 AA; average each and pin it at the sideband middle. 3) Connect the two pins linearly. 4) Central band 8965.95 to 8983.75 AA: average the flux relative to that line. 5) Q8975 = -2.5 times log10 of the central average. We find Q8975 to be 0.06 mag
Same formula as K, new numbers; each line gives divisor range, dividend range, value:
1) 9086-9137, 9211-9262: 1.04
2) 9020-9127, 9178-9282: 1.06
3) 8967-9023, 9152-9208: 1.11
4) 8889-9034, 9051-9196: 1.07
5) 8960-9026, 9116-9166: 1.07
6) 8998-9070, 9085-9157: 1.03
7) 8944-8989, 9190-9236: 1.11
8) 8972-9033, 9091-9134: 1.07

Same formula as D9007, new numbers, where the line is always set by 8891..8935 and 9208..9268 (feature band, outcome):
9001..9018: 0.04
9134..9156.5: 0.04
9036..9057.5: 0.04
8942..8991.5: 0.02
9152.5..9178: 0.01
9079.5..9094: 0.01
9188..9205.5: 0.02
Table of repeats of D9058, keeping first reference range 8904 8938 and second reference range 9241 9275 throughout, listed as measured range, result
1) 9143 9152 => 0.59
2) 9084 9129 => 0.33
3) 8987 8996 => 0.09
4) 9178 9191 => 0.20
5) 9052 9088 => 0.18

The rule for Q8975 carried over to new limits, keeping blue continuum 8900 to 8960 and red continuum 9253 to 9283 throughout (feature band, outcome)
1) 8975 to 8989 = 0.081 mag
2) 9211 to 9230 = 0.055 mag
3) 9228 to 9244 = 0.033 mag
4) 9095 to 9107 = 0.041 mag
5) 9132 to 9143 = 0.043 mag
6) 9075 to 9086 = 0.025 mag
